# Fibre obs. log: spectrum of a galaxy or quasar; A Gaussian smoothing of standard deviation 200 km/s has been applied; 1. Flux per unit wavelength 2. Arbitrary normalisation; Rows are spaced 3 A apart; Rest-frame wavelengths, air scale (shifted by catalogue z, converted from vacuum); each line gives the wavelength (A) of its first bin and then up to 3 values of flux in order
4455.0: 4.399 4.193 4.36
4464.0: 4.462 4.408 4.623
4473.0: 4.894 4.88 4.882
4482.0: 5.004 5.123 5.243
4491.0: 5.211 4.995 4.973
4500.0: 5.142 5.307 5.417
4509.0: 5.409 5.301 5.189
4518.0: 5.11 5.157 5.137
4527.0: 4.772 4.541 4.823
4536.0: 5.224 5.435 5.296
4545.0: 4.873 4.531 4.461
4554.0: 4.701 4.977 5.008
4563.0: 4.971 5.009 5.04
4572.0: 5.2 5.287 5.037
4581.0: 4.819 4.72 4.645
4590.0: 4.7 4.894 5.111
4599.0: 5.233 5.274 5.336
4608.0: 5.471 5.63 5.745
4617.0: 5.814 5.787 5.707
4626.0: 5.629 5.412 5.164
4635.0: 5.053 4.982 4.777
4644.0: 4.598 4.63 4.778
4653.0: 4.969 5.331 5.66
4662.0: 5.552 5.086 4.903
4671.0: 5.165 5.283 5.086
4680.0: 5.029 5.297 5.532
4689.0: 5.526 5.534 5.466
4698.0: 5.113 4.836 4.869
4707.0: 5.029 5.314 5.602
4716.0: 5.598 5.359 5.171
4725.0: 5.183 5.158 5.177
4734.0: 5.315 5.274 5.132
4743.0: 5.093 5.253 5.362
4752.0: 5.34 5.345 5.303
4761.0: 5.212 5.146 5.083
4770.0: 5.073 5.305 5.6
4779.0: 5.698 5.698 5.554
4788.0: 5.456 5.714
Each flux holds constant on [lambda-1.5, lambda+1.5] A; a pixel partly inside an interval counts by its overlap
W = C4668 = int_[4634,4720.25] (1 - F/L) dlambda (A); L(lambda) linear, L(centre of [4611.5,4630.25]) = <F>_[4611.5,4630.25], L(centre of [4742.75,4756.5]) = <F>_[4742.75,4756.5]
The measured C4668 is 5.3 A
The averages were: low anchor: 5.68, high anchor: 5.3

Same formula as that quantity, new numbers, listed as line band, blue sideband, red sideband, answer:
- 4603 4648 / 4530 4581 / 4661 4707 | -2.0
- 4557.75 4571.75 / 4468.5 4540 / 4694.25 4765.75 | 0.3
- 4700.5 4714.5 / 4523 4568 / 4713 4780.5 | 0.2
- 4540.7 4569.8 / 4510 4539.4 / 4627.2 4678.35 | 1.1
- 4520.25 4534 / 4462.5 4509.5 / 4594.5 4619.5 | 0.7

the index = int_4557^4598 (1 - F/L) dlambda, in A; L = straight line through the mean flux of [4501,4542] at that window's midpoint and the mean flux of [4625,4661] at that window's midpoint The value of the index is 1.2 A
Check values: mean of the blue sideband 5.15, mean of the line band 4.96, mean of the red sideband 5.08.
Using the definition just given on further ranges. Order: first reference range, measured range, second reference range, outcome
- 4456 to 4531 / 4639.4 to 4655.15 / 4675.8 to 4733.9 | 1.21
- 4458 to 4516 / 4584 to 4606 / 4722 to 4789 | 0.45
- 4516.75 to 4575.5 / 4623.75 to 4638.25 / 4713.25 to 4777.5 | -0.56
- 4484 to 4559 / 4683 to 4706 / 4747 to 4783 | -0.03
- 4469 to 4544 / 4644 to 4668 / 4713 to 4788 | 0.61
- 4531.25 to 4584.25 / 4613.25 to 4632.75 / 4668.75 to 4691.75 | -1.85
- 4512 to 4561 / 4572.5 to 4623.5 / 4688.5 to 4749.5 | -1.79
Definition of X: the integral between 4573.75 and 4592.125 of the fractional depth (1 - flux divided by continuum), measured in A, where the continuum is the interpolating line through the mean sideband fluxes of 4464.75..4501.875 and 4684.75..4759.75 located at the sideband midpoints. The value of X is 0.79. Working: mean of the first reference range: 4.94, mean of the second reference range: 5.27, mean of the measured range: 4.86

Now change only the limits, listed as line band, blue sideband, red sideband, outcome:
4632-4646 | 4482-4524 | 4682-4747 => 1.0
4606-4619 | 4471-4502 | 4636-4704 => -1.4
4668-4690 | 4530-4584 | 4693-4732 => -0.3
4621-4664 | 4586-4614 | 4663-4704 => 0.3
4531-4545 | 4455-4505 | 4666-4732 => -0.5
